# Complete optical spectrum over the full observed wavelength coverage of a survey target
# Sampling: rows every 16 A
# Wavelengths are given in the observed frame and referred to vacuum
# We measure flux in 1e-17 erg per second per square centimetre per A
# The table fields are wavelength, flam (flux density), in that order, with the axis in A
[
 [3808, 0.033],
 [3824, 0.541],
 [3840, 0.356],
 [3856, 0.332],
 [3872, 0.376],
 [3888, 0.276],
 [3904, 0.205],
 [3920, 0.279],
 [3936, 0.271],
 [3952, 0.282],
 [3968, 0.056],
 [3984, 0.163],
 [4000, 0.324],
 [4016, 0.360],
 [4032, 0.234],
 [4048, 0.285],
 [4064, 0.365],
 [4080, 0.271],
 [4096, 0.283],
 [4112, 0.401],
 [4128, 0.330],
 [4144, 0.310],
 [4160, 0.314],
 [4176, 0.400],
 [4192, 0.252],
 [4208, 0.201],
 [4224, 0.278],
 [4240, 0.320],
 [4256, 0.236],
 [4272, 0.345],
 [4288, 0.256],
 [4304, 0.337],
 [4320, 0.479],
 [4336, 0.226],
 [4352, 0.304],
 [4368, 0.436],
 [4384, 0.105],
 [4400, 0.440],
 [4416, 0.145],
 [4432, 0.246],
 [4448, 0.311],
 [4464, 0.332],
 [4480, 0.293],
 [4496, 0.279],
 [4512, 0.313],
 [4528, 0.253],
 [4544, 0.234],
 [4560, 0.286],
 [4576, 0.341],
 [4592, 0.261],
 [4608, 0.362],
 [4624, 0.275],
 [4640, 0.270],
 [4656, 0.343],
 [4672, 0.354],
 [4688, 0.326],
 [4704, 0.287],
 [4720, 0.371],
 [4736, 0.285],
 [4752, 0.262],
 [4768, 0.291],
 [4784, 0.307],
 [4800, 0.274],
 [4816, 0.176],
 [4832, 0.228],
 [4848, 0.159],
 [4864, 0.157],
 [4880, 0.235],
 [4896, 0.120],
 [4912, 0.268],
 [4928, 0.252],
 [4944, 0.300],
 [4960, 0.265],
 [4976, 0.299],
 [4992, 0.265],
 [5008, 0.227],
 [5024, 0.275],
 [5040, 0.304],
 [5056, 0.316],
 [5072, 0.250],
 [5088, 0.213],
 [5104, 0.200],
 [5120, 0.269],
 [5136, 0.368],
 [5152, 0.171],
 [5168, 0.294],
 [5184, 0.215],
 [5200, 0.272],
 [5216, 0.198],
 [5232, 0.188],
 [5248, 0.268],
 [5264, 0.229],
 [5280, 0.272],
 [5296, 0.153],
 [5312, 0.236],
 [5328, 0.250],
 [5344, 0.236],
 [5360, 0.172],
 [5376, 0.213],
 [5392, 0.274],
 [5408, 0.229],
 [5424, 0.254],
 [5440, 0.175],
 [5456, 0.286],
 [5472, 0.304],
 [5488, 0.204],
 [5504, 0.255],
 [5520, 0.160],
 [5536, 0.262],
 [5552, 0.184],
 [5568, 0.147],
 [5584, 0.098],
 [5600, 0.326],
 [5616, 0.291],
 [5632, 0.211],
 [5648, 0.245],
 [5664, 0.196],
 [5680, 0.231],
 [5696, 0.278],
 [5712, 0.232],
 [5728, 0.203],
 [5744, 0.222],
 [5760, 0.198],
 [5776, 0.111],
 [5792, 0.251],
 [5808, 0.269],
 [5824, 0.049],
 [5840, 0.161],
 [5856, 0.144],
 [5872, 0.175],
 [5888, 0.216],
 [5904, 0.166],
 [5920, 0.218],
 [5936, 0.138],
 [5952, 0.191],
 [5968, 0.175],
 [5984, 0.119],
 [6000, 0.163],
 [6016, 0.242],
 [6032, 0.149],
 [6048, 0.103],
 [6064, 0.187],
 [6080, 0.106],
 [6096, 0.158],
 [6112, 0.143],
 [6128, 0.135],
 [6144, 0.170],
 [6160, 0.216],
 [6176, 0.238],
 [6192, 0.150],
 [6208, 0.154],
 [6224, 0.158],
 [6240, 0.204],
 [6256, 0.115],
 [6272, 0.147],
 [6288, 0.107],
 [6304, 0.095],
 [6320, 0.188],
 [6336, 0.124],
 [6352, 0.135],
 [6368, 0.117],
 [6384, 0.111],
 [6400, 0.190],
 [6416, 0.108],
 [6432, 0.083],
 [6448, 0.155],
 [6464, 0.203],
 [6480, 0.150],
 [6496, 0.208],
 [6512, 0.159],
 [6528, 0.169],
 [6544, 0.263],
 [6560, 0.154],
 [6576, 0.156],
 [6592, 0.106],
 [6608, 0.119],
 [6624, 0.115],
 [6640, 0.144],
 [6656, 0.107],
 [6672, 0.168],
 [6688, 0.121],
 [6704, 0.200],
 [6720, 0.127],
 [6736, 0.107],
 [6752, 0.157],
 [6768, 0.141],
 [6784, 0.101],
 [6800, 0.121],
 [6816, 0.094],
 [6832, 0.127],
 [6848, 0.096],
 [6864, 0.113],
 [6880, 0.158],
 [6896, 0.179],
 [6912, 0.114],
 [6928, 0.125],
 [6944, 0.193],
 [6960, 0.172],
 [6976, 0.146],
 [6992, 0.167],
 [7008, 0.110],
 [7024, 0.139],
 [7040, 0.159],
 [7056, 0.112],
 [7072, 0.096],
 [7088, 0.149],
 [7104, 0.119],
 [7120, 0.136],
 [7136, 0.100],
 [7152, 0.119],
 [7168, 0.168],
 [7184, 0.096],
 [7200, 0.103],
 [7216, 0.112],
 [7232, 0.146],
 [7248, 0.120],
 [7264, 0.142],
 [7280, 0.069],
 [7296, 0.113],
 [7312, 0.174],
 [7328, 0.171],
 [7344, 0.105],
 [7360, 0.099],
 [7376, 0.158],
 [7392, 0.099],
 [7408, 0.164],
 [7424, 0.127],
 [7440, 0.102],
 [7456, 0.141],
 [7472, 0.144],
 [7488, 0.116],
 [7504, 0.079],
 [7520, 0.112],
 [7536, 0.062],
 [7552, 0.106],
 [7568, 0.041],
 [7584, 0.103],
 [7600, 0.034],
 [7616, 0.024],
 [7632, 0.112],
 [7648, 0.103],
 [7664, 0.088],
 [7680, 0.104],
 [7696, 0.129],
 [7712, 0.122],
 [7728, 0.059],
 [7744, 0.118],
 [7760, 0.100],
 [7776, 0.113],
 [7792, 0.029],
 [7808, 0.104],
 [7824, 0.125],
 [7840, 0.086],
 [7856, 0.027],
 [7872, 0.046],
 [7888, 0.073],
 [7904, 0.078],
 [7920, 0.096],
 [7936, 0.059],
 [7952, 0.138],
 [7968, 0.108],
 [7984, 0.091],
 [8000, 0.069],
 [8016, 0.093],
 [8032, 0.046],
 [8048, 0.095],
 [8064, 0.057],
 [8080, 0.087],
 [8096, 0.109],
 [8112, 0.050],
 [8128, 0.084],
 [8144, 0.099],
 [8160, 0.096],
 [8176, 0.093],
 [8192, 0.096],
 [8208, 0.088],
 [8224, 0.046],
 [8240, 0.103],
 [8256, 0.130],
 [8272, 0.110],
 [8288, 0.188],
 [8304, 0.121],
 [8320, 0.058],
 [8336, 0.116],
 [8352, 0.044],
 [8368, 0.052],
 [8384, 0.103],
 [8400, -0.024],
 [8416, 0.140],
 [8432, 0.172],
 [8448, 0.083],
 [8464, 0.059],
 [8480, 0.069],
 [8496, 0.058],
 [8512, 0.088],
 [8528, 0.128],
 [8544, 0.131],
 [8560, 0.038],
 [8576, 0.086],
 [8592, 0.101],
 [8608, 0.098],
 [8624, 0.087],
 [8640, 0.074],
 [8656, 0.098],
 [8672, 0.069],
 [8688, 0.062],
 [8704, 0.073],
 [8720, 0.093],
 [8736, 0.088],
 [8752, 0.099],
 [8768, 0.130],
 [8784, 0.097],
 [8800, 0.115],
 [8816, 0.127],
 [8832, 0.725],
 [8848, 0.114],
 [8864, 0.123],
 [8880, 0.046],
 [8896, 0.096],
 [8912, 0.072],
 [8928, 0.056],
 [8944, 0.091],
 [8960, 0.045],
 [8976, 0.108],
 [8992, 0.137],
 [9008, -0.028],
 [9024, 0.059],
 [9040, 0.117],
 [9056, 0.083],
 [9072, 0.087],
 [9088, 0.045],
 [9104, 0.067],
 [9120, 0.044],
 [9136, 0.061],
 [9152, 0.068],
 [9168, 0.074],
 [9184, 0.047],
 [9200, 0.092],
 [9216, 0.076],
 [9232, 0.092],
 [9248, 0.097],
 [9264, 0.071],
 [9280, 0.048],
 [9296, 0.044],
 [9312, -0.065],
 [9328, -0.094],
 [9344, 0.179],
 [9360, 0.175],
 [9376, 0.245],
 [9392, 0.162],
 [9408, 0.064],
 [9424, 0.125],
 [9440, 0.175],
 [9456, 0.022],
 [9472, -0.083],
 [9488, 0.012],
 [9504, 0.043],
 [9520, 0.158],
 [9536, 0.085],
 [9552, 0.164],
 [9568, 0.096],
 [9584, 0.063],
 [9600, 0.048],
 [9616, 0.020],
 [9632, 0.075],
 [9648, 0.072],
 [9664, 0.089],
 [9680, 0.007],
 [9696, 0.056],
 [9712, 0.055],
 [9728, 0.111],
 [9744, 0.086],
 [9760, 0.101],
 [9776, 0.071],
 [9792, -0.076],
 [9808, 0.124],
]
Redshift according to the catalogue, 0.31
